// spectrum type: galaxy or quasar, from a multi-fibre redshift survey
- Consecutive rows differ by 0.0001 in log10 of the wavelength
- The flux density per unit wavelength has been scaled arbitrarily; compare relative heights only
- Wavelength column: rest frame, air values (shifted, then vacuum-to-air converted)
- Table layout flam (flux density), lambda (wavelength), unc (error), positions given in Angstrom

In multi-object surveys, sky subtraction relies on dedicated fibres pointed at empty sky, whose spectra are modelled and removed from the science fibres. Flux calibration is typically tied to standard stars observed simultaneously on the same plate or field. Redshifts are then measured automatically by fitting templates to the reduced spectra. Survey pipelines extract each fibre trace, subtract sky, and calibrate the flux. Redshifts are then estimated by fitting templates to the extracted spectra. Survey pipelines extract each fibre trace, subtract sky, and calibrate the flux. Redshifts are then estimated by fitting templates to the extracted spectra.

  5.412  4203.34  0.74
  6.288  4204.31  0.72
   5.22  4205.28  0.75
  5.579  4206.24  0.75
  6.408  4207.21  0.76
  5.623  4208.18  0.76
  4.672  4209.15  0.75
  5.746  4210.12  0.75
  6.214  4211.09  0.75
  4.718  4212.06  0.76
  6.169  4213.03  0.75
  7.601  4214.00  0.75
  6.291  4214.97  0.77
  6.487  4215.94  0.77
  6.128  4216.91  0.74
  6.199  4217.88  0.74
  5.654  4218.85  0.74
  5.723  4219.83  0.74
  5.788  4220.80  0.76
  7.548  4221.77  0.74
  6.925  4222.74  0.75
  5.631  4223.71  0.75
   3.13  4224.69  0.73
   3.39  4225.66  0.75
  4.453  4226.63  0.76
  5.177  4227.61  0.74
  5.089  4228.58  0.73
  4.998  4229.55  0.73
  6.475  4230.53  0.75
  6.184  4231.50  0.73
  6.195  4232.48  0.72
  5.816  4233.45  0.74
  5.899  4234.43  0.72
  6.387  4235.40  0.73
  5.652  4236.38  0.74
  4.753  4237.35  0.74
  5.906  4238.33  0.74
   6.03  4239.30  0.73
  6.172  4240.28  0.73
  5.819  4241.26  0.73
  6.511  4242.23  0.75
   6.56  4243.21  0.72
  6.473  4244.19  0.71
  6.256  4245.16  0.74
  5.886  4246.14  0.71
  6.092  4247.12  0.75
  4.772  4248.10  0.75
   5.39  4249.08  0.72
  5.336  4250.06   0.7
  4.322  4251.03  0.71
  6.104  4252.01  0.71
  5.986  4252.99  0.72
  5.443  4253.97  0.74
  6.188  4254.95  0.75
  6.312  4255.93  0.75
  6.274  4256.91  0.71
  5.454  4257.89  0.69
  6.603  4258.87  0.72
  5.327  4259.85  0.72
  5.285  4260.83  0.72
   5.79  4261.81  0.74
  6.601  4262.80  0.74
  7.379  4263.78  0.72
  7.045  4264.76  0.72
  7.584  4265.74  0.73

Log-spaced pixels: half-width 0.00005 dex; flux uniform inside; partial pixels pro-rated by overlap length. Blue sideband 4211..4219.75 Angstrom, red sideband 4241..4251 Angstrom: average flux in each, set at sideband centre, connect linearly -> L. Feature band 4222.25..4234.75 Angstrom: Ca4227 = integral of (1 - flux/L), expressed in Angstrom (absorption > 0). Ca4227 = 1.4 Angstrom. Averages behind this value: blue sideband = 6.14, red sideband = 5.84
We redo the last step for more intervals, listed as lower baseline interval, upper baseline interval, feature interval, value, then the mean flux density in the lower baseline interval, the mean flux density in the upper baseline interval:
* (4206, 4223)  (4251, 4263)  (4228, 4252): 0.6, 6.08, 5.86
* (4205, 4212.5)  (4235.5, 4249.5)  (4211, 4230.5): -0.1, 5.54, 5.89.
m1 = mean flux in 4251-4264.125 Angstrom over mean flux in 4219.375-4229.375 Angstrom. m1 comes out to 1.13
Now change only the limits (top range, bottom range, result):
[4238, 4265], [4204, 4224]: 0.99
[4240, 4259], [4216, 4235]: 1.05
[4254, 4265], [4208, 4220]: 1.03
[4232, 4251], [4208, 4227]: 1.02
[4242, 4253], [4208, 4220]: 0.97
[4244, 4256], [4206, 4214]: 0.99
